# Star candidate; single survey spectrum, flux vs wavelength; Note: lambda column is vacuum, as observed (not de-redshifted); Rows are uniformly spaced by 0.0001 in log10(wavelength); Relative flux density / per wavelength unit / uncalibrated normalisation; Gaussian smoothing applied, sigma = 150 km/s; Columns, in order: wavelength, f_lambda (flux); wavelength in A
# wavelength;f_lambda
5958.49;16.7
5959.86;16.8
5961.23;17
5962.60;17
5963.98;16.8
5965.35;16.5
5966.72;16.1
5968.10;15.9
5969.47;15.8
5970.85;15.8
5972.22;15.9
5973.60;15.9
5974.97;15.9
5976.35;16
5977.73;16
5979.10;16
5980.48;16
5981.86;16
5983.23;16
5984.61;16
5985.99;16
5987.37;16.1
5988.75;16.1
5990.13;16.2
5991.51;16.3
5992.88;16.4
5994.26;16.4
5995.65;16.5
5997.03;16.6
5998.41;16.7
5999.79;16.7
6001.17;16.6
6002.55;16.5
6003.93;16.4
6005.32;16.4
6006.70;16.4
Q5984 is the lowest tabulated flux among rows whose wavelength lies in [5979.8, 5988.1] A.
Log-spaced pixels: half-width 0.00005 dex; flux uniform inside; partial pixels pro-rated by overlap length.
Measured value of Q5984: 16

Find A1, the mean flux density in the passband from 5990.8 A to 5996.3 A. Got 16.4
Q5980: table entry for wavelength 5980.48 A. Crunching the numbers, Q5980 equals 16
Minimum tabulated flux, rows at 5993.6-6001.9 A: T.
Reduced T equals 16.4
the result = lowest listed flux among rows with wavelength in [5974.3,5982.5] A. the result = 15.9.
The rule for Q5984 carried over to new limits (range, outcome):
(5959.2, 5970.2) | 15.8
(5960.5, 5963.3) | 17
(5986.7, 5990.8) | 16.1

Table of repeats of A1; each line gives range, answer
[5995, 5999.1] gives 16.6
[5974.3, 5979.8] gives 16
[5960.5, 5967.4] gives 16.7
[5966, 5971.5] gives 15.9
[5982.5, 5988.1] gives 16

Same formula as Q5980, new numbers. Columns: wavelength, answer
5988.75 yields 16.1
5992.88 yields 16.4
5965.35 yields 16.5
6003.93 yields 16.4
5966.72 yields 16.1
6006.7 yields 16.4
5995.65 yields 16.5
